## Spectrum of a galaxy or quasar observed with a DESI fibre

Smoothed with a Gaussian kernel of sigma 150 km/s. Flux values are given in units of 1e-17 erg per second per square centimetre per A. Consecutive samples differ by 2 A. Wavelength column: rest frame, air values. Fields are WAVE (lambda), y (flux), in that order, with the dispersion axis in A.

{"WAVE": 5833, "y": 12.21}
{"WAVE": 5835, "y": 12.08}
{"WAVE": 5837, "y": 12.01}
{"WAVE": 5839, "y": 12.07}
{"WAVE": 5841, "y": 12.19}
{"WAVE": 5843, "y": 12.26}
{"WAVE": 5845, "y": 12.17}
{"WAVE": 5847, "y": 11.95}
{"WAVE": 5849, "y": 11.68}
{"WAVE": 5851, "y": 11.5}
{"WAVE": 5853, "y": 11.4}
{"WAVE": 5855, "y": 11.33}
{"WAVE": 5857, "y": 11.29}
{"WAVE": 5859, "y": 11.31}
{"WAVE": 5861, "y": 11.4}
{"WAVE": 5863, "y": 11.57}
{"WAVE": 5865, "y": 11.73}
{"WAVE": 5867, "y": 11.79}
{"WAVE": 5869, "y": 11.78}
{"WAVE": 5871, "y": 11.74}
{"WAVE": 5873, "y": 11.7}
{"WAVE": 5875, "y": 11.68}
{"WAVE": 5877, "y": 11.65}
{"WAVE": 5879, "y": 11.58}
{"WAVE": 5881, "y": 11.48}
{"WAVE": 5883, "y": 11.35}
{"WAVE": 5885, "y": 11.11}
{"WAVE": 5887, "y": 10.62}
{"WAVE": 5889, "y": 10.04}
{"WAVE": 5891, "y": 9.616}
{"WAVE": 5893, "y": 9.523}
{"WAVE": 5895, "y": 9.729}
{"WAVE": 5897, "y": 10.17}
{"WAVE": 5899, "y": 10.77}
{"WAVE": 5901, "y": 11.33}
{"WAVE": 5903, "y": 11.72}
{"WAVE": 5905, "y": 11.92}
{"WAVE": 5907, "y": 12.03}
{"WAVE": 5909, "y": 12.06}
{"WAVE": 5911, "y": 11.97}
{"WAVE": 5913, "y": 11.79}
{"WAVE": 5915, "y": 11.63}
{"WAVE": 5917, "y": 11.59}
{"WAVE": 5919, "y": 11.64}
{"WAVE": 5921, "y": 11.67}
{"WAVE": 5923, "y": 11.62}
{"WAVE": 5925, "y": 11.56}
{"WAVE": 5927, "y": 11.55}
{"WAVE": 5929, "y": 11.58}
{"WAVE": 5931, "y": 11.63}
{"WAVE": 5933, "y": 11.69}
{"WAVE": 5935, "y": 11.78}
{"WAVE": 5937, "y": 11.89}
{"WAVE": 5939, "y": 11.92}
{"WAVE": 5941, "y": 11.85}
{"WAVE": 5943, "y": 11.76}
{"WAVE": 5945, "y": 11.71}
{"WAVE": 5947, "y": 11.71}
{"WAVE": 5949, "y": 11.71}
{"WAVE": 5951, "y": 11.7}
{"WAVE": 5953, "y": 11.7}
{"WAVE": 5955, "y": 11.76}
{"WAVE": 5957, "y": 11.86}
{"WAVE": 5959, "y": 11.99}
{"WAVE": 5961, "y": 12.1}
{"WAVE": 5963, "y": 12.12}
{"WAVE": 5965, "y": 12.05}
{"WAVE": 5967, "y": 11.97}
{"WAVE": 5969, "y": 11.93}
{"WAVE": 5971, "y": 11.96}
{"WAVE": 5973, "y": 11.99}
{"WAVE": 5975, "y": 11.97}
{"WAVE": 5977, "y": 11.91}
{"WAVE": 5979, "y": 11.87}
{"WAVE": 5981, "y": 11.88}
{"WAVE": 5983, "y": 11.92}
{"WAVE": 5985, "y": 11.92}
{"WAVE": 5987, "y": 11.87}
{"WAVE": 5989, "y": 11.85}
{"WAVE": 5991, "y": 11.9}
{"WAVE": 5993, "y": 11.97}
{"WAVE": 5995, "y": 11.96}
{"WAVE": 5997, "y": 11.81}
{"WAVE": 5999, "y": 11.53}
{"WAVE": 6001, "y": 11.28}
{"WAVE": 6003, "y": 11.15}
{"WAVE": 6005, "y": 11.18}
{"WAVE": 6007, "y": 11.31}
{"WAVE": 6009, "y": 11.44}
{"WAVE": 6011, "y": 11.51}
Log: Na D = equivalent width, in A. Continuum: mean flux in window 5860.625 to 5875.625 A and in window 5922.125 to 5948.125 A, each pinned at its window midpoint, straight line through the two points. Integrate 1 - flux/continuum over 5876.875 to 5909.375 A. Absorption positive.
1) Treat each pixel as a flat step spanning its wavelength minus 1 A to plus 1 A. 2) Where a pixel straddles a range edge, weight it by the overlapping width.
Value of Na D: 2.1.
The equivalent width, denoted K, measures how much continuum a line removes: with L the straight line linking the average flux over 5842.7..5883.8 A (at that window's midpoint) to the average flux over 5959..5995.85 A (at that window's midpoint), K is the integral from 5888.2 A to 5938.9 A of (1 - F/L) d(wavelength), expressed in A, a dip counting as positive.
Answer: 2.0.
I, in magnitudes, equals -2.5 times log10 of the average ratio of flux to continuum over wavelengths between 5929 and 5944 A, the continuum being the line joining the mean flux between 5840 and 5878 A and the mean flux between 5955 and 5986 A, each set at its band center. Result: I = 0.01 mag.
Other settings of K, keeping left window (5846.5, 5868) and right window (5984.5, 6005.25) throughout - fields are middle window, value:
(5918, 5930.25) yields 0.0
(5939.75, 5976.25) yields -0.7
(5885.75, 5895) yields 1.3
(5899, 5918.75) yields -0.2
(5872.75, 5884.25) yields 0.0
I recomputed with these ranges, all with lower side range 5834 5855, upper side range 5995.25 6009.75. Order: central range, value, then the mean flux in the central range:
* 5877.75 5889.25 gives 0.06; 11.1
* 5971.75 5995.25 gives -0.04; 11.9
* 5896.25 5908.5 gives 0.03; 11.4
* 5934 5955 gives -0.02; 11.8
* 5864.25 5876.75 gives 0.01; 11.7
